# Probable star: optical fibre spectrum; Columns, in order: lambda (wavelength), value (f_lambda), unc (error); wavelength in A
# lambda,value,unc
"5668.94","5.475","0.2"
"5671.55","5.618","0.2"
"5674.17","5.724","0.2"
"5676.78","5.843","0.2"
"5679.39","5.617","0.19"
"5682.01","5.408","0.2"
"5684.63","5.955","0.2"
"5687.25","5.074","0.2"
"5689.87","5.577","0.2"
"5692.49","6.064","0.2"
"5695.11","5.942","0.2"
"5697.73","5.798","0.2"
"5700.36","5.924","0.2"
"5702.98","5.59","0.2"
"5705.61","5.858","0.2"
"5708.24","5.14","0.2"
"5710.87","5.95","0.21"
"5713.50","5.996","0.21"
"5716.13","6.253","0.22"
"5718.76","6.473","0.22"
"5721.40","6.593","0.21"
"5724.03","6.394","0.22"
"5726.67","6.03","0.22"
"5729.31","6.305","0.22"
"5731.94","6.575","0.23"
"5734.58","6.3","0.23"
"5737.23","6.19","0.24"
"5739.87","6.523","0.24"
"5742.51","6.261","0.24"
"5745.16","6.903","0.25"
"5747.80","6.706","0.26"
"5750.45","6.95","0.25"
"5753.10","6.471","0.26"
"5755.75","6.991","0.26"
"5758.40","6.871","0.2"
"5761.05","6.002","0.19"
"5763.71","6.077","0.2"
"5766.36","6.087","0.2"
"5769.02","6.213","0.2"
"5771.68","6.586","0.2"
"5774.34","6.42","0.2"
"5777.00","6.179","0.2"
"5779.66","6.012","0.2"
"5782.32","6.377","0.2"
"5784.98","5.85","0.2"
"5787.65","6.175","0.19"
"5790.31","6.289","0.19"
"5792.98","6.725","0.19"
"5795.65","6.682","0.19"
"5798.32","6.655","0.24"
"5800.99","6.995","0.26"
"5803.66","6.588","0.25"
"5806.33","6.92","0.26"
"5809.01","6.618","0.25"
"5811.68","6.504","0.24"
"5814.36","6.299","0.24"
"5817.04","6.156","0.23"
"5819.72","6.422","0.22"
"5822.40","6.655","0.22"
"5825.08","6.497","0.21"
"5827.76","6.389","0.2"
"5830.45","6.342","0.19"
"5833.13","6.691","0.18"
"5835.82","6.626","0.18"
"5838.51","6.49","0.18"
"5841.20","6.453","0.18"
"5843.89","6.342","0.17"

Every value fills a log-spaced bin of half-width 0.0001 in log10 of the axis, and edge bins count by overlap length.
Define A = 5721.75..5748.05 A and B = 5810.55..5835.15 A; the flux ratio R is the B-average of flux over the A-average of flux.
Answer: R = 1.00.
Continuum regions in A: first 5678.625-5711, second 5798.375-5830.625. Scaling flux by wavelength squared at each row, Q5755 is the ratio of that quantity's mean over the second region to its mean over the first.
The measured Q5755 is 1.20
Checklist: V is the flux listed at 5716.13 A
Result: 6.253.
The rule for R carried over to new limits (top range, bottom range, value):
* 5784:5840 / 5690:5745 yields 1.06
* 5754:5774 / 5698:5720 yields 1.09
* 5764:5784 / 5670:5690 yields 1.12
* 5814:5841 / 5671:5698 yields 1.14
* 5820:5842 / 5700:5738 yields 1.07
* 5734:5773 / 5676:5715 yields 1.13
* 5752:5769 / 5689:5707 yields 1.10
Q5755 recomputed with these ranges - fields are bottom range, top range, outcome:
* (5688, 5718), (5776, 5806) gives 1.14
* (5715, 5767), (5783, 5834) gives 1.03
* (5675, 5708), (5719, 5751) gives 1.15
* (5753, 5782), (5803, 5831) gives 1.04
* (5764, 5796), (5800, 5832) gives 1.05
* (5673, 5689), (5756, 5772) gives 1.16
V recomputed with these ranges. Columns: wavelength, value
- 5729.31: 6.305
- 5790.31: 6.289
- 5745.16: 6.903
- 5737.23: 6.19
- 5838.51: 6.49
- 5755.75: 6.991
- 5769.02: 6.213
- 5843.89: 6.342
